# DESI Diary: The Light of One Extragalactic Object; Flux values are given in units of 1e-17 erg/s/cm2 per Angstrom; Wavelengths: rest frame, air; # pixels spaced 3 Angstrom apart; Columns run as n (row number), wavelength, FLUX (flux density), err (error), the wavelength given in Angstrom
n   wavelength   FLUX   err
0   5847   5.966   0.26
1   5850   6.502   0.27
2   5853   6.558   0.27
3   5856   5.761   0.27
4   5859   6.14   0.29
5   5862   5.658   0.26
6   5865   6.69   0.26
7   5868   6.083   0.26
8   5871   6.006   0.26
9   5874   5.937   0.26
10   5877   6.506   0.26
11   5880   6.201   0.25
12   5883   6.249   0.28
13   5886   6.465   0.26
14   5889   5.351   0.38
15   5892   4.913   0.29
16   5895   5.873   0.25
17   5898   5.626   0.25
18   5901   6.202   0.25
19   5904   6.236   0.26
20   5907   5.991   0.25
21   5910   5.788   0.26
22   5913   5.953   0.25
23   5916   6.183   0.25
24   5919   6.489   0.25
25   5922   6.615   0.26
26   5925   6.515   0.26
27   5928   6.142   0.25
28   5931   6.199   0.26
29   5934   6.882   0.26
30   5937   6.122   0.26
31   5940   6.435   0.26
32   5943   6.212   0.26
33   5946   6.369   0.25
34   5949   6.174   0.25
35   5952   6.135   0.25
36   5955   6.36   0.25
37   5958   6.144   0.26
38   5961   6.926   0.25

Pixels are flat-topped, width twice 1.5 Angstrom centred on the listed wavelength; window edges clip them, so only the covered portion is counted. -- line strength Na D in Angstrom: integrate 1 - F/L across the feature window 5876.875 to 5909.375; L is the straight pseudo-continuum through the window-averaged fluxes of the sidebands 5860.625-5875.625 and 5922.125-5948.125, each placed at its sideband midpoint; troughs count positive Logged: 1.3 Angstrom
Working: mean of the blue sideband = 6.08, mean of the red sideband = 6.37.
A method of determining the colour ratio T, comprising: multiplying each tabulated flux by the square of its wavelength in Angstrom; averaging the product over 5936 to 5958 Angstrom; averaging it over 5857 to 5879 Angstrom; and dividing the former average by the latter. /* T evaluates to 1.05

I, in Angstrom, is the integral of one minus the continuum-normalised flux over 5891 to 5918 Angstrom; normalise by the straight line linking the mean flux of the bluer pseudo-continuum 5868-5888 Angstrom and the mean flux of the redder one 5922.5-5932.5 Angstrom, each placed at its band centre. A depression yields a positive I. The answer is 1.6 Angstrom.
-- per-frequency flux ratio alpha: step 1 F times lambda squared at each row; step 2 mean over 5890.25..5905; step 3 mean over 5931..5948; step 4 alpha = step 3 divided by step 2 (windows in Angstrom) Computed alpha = 1.1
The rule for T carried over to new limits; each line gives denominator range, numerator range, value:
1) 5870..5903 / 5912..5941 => 1.08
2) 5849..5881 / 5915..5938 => 1.06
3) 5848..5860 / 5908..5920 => 1.00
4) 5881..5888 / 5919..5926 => 1.06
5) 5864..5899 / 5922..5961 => 1.08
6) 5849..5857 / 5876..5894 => 0.95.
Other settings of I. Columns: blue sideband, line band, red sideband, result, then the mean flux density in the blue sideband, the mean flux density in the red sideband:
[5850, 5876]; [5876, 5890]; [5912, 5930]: 0.1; 6.13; 6.32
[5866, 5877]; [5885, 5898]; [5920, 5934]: 1.3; 6.11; 6.43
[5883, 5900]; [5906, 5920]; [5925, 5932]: -0.1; 5.72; 6.24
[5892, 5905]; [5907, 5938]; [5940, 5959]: -1.2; 5.85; 6.25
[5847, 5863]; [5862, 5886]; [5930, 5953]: -0.2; 6.12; 6.32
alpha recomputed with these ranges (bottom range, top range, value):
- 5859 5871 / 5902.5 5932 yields 1.03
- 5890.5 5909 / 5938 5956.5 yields 1.10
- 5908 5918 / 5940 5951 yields 1.06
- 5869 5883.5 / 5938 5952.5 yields 1.04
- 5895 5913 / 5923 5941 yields 1.08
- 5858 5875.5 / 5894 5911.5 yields 0.99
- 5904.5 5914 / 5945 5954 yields 1.06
